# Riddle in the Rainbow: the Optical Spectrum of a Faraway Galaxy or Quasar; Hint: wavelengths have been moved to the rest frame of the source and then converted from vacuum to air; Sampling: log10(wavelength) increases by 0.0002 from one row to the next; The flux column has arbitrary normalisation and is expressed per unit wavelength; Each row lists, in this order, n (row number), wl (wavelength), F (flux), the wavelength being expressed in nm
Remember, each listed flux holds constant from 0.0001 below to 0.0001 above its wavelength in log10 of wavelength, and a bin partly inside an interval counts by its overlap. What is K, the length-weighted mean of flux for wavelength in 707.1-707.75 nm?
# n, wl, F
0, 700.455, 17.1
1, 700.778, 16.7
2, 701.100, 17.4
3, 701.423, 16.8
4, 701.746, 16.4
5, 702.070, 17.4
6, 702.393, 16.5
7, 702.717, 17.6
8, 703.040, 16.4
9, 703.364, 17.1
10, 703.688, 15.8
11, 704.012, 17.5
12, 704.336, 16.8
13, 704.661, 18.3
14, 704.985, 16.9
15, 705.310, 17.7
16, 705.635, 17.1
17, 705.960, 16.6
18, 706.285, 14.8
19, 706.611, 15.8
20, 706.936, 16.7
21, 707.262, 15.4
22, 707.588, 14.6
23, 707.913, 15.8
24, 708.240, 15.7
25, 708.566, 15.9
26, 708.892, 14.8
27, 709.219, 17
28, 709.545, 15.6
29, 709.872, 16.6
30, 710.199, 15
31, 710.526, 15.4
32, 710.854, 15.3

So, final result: 15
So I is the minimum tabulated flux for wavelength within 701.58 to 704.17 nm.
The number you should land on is 15.8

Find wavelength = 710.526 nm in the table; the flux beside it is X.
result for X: 15.4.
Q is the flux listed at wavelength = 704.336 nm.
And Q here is 16.8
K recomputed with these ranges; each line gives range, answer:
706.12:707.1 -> 15.8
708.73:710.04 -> 16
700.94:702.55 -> 16.9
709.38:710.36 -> 15.7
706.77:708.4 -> 15.6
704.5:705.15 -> 17.6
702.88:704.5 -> 16.7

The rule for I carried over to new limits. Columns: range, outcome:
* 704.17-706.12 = 16.6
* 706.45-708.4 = 14.6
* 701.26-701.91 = 16.4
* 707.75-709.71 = 14.8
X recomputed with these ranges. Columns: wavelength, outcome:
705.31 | 17.7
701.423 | 16.8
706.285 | 14.8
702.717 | 17.6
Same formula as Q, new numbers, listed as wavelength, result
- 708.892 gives 14.8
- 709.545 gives 15.6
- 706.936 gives 16.7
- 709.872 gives 16.6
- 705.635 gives 17.1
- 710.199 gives 15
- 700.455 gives 17.1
